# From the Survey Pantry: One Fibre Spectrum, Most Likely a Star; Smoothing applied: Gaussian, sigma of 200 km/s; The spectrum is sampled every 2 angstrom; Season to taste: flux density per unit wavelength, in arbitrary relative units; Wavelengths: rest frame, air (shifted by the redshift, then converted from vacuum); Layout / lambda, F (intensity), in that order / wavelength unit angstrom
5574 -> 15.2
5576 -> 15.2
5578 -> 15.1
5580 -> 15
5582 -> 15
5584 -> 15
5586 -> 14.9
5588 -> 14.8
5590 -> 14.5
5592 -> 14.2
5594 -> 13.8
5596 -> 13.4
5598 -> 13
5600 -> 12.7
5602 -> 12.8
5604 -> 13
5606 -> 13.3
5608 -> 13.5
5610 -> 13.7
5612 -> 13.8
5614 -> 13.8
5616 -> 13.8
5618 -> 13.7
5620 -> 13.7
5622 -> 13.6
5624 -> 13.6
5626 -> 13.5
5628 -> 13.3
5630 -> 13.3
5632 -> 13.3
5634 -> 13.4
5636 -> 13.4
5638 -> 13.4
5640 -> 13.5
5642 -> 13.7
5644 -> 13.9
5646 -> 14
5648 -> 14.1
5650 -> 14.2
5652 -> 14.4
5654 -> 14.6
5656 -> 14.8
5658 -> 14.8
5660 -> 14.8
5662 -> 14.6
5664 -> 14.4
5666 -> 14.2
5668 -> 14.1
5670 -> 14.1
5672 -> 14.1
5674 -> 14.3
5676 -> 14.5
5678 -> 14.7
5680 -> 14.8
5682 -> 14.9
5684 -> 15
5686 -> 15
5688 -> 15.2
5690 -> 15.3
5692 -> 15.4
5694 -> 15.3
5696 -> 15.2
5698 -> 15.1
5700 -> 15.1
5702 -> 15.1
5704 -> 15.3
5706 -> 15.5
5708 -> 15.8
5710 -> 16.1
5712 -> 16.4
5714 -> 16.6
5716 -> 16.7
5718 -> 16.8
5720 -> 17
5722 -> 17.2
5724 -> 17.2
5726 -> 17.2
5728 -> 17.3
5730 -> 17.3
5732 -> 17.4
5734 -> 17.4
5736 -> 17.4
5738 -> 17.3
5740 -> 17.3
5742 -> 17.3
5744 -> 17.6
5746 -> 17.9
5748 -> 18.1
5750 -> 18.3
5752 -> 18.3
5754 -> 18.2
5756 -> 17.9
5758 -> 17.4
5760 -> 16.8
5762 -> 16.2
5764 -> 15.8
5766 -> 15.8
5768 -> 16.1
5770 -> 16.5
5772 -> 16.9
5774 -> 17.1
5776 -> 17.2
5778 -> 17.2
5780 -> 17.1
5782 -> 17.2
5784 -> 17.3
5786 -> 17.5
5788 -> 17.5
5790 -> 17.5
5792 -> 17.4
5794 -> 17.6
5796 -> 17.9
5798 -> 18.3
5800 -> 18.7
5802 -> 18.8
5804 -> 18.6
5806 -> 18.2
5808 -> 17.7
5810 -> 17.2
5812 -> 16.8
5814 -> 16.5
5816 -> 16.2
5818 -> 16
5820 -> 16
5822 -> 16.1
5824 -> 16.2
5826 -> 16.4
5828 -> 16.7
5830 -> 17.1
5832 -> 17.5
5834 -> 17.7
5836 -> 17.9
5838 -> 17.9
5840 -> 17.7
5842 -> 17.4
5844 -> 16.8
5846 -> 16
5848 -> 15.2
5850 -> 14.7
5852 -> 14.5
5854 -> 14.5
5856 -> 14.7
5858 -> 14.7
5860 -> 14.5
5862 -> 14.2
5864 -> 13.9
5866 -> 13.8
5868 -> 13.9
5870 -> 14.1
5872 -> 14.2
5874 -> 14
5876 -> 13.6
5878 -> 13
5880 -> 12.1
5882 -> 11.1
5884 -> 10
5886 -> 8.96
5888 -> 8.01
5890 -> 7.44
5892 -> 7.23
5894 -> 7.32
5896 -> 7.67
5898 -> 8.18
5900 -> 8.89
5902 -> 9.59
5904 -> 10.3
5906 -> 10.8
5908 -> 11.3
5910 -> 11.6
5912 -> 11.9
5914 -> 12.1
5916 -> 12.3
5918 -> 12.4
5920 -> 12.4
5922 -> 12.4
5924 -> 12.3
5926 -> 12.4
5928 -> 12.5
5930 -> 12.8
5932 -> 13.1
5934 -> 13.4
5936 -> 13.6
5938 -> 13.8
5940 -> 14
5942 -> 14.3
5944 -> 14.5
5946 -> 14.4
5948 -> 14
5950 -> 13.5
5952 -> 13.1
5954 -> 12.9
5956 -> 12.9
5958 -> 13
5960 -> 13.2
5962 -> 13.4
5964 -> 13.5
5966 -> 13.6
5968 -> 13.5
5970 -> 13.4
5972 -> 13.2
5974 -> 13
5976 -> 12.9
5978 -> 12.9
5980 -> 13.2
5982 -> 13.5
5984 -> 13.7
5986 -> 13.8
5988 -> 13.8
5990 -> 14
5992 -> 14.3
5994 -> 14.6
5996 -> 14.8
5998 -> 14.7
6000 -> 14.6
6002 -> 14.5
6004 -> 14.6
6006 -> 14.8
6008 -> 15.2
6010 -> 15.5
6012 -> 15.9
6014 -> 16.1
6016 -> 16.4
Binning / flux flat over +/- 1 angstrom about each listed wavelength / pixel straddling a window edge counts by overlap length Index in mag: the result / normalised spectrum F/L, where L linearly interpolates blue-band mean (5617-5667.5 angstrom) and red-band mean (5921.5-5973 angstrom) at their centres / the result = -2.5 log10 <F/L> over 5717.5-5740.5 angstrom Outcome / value -0.24 mag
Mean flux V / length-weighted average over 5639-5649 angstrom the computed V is 13.8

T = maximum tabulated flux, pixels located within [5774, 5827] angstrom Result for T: 18.8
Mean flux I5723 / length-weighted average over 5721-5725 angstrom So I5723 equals 17.2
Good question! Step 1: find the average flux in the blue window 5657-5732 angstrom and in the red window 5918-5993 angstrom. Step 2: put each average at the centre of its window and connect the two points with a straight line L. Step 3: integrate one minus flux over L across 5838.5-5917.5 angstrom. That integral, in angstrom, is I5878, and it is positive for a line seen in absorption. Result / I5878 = 9.1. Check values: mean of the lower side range 15.5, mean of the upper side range 13.3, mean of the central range 12.4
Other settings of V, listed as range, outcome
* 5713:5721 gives 16.8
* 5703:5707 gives 15.4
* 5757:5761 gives 17.1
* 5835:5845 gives 17.5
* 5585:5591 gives 14.7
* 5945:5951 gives 14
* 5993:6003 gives 14.6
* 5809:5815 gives 16.8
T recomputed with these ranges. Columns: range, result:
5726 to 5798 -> 18.3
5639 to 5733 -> 17.4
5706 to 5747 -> 17.9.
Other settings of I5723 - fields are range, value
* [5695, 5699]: 15.1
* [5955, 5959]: 12.9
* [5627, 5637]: 13.3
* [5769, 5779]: 17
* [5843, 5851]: 15.7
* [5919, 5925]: 12.4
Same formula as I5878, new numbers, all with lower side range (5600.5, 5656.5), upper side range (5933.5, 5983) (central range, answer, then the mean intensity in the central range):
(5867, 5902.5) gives 7.84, 10.5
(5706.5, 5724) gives -3.82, 16.6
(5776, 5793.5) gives -4.86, 17.3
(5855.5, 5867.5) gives -0.66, 14.3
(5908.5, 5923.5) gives 1.51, 12.1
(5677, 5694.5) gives -1.84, 15.1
